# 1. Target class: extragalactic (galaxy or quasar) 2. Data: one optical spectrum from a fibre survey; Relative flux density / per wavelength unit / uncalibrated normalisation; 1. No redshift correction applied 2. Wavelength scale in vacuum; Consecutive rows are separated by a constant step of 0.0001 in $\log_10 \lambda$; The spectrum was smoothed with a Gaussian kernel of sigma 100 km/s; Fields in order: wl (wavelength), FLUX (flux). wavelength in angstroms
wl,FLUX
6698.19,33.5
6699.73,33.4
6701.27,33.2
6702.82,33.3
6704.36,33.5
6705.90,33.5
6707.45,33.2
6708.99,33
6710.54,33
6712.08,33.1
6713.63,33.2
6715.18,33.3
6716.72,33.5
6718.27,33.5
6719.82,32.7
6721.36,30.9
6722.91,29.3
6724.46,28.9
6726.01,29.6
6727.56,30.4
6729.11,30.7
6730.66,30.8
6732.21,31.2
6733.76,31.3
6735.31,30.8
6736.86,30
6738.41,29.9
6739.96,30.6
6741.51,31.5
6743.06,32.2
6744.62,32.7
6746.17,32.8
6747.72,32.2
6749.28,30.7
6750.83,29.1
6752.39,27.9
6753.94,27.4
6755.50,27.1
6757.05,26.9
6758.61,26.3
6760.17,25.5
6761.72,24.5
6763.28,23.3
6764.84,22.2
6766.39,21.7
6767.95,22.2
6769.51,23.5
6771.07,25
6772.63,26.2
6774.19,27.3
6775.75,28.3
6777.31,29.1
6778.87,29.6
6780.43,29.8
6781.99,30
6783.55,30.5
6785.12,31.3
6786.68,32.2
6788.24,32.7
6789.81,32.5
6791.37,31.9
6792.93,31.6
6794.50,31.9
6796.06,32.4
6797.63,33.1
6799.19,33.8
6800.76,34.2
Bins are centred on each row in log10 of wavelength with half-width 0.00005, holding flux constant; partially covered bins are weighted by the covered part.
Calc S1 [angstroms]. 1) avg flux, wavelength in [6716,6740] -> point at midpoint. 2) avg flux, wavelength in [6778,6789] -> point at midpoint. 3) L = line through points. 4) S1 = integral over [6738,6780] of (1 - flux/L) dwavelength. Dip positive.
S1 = 4.4 angstroms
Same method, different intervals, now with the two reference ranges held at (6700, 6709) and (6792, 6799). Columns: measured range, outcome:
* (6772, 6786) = 1.45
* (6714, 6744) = 1.75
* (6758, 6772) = 3.81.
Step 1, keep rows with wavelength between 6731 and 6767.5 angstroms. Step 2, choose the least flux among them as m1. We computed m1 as 21.7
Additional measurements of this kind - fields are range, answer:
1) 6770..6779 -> 25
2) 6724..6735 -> 28.9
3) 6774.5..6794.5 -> 28.3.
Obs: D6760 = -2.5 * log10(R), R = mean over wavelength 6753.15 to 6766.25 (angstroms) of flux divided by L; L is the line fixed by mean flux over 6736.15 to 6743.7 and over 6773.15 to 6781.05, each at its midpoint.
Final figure 0.18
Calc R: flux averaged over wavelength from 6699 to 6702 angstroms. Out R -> 33.3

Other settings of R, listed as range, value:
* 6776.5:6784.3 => 29.8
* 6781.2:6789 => 31.3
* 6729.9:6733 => 31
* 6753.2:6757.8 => 27.1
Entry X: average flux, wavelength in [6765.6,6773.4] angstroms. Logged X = 23.7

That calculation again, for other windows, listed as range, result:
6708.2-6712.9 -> 33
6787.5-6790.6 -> 32.6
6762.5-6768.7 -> 22.4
